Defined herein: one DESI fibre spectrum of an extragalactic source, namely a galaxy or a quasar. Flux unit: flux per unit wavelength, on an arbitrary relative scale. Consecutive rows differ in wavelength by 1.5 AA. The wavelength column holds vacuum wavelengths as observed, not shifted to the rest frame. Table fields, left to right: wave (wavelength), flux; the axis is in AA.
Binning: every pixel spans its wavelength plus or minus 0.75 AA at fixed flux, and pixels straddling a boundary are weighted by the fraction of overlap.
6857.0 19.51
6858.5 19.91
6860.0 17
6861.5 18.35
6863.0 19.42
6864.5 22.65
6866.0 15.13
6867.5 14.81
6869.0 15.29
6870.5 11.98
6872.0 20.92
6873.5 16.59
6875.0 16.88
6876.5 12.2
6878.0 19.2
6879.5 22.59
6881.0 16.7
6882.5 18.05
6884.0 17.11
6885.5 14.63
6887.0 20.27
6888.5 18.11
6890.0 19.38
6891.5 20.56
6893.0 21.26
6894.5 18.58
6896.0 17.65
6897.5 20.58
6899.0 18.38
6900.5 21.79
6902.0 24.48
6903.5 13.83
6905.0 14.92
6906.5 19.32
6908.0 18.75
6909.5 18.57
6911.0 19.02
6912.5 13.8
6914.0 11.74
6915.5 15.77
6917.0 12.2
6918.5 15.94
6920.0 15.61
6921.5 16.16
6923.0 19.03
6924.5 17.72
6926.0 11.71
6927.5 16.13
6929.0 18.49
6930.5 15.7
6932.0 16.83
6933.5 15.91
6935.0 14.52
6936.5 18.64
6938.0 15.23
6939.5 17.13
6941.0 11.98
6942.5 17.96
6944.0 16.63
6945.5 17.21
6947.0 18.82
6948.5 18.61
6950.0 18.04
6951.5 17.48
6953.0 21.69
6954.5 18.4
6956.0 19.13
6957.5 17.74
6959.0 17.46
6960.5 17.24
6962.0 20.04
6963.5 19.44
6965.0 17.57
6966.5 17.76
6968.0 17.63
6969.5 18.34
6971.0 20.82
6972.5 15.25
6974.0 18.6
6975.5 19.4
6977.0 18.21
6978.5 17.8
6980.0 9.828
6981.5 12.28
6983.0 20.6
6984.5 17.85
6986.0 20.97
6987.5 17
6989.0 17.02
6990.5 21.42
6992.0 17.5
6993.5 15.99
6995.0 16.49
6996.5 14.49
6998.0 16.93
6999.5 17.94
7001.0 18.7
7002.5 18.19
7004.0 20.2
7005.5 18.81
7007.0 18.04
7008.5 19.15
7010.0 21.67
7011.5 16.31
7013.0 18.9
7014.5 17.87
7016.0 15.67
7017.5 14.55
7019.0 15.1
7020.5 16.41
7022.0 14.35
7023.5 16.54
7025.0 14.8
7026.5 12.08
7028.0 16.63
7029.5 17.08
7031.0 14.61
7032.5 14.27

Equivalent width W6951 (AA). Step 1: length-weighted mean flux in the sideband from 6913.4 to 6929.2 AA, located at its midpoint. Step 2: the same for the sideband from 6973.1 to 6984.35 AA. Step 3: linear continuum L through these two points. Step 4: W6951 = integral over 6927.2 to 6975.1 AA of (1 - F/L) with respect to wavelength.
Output -4.44 AA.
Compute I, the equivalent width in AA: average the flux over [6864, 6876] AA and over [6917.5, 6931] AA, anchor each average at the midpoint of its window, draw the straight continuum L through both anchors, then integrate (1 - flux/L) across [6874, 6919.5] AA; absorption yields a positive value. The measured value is -3.7 AA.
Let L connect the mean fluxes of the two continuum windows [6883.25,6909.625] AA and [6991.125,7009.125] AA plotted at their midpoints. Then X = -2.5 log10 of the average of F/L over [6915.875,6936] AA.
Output 0.17 mag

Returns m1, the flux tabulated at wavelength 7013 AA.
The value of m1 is 18.9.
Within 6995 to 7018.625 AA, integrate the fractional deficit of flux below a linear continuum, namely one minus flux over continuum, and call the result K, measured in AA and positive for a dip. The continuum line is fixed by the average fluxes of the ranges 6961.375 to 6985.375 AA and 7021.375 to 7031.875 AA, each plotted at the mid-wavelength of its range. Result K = -2.5 AA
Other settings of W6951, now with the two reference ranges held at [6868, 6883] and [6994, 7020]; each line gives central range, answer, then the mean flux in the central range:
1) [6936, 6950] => 0.3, 16.9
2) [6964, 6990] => -0.1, 17.5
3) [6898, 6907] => -0.9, 18.8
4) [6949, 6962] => -0.9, 18.5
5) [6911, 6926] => 1.6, 15.3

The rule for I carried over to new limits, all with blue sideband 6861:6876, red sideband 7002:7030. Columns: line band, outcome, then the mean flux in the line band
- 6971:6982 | 0.4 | 16.3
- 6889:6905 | -2.2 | 19.4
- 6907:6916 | 0.4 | 16.4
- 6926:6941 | 0.9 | 16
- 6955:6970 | -1.1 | 18.2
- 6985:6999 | -0.5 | 17.5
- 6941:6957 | -1.0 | 18.1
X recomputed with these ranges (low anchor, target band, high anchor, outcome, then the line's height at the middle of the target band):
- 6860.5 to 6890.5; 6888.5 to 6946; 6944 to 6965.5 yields 0.05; 18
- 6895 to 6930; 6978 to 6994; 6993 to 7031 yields -0.01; 16.9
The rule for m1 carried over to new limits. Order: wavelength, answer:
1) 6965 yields 17.57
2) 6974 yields 18.6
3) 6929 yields 18.49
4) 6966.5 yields 17.76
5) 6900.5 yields 21.79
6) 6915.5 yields 15.77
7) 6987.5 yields 17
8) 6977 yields 18.21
